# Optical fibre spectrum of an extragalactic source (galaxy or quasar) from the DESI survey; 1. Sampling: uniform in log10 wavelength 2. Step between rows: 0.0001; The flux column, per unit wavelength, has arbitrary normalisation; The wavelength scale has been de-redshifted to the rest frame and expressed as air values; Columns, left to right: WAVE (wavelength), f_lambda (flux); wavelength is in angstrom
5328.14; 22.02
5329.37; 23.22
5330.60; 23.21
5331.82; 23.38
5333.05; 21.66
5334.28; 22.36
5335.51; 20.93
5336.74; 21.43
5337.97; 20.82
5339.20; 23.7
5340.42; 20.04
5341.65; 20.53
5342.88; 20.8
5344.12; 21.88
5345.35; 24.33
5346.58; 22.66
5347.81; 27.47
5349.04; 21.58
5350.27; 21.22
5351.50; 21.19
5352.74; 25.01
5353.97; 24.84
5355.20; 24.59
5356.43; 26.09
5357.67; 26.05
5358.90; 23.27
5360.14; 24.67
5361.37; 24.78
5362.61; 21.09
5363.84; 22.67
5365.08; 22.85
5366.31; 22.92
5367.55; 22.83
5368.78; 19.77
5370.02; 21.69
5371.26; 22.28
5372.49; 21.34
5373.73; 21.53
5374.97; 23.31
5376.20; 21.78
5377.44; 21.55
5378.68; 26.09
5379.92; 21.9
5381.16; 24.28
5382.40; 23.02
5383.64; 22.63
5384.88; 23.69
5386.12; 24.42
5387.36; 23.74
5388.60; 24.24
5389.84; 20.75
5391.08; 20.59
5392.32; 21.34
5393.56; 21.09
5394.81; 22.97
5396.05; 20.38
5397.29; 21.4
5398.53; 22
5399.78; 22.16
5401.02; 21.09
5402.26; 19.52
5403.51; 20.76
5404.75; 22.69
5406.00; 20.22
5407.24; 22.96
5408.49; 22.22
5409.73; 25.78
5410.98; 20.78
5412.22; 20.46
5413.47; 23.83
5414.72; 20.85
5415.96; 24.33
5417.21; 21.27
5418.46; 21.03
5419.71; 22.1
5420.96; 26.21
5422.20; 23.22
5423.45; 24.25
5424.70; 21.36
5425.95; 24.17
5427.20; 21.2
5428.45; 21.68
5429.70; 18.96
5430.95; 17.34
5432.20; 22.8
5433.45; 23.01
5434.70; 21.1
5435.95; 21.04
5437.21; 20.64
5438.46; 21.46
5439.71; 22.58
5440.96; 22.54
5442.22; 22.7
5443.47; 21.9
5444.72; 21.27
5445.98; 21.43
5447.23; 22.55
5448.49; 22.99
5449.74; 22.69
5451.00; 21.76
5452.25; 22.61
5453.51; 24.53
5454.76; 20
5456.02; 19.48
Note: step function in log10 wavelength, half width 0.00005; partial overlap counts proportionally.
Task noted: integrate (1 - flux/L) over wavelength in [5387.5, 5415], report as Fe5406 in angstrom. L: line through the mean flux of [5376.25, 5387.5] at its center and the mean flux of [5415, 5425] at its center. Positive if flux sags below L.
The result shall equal 1.6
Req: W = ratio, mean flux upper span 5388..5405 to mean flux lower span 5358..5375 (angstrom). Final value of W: 0.95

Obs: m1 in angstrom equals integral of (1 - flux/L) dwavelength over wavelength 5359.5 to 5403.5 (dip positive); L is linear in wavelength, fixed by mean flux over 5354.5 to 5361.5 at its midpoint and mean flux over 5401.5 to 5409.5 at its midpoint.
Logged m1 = 1.8 angstrom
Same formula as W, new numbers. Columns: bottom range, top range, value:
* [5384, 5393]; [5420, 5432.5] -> 0.97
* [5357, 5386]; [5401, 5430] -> 0.97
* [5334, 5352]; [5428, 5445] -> 0.97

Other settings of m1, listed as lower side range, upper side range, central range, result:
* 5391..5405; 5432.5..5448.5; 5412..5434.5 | -0.47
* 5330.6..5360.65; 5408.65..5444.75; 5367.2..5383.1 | 0.15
